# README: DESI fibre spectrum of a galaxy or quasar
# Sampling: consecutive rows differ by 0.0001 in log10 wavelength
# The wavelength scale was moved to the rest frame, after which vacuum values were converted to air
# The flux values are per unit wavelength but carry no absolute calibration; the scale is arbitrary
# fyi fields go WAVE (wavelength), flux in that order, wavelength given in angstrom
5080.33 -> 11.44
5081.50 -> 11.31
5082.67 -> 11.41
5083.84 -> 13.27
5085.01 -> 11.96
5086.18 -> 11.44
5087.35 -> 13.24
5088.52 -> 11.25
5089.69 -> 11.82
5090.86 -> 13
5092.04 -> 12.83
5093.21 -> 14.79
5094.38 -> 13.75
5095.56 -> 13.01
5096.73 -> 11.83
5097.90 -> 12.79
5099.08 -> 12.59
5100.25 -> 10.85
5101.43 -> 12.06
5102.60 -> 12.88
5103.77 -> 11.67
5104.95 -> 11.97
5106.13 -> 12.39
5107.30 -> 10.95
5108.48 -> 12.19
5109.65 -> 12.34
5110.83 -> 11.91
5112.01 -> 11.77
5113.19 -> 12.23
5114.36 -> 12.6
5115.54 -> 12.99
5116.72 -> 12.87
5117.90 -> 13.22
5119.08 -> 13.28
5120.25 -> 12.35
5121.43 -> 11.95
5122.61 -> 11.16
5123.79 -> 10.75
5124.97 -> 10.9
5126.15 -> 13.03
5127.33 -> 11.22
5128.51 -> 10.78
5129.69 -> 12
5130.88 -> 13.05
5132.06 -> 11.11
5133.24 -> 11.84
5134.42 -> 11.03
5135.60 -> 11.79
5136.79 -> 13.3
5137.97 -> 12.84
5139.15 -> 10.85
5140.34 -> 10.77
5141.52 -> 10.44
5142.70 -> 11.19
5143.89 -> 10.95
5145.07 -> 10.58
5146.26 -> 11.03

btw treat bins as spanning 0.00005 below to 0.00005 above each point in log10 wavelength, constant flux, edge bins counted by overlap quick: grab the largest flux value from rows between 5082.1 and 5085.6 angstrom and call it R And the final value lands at 13.27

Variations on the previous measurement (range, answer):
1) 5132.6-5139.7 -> 13.3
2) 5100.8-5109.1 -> 12.88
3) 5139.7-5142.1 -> 10.77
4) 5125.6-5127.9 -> 13.03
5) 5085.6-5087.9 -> 13.24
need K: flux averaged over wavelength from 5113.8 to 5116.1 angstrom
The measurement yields 12.8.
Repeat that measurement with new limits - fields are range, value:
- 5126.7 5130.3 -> 11.3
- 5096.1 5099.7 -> 12.4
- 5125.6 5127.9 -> 12.1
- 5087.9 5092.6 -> 12.2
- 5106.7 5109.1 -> 11.6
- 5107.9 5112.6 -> 12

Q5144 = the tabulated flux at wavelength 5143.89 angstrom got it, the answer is 10.95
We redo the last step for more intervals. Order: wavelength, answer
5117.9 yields 13.22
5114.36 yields 12.6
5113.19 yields 12.23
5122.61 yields 11.16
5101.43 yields 12.06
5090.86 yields 13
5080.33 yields 11.44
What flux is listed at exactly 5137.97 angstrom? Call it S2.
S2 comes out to 12.84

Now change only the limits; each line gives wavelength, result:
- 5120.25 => 12.35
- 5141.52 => 10.44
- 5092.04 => 12.83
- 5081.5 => 11.31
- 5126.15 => 13.03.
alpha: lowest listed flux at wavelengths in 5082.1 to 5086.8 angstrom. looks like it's 11.41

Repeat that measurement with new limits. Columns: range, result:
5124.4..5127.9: 10.9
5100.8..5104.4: 11.67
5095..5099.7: 11.83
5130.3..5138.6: 11.03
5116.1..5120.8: 12.35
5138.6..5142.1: 10.44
